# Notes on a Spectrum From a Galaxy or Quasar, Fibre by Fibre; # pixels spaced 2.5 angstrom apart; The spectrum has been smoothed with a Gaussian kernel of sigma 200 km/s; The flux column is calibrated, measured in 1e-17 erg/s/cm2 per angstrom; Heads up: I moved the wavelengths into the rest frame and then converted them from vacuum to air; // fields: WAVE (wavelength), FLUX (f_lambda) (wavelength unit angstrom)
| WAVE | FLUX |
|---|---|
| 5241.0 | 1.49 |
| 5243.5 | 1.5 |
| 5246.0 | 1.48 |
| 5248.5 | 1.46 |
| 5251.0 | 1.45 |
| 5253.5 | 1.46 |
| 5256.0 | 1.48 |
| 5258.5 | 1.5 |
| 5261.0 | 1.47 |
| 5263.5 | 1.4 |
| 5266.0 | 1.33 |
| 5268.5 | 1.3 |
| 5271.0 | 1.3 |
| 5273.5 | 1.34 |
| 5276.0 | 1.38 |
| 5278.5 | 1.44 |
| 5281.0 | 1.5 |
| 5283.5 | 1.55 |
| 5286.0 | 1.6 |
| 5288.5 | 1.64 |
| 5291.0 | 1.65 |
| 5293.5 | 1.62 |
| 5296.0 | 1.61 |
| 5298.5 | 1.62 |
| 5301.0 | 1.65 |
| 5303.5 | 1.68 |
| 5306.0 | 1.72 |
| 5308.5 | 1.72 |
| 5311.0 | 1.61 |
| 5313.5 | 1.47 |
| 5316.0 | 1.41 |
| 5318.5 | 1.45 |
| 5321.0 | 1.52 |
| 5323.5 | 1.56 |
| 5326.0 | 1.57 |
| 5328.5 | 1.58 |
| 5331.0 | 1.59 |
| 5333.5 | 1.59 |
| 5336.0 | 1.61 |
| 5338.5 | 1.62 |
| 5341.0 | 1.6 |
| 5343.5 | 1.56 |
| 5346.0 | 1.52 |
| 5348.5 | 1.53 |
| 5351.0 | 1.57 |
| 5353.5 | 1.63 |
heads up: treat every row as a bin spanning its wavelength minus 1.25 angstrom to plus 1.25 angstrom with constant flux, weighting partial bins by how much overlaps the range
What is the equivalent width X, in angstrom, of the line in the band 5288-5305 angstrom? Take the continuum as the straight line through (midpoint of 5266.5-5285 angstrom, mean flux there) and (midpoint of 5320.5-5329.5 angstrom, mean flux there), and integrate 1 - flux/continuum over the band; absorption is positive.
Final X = -1.99 angstrom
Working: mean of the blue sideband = 1.4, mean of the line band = 1.64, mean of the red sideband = 1.56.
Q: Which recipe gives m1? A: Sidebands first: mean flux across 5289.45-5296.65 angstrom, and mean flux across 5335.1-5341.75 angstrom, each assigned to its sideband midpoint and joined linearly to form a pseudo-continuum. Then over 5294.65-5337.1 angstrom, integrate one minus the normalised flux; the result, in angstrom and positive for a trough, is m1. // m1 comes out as 0.9 angstrom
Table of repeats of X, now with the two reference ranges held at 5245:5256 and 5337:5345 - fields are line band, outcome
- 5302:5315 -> -0.8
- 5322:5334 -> 0.0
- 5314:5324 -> 0.5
